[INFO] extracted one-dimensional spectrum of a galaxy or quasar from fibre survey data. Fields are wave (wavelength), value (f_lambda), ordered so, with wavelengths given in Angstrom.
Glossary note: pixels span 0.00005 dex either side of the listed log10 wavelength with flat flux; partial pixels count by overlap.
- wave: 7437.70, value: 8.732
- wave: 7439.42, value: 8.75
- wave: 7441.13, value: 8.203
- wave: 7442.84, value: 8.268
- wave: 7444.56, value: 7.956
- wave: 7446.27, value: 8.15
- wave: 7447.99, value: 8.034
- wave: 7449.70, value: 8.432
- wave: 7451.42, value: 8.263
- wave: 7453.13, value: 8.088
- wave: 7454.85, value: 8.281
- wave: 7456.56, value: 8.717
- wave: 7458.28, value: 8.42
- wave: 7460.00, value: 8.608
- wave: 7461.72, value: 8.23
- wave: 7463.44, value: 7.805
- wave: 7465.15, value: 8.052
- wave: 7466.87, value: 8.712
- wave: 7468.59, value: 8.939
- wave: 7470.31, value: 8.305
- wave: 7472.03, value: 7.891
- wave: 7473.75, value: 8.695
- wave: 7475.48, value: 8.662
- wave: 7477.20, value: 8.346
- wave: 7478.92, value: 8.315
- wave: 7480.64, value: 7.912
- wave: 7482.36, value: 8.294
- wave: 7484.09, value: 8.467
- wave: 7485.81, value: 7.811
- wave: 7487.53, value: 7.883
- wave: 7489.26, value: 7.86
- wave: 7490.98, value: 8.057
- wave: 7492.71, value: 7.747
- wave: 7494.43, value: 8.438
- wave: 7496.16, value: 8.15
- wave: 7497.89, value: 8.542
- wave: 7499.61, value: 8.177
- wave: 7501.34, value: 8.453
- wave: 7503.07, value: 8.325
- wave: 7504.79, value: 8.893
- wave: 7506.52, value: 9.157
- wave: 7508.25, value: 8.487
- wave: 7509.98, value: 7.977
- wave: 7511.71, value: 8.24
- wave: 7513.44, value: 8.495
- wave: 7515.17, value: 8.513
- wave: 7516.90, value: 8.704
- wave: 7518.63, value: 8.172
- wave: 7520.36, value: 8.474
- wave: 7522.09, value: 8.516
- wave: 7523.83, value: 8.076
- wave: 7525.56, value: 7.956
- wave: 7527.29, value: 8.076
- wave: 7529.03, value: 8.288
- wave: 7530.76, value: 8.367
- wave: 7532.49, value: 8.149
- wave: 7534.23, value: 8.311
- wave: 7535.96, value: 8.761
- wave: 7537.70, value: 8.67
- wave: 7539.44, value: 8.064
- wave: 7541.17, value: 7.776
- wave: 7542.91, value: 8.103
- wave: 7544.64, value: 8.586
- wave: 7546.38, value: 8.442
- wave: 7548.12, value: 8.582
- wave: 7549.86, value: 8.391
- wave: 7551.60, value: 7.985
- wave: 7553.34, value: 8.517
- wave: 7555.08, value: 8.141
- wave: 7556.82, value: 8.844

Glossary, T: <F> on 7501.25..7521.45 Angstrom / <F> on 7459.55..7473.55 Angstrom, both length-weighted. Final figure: 1.02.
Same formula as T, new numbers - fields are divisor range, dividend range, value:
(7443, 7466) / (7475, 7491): 0.99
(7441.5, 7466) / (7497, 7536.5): 1.02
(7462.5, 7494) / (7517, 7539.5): 1.01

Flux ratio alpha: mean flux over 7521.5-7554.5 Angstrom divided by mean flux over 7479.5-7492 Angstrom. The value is 1.03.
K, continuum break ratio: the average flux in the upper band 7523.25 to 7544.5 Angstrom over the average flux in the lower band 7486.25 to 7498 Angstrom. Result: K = 1.02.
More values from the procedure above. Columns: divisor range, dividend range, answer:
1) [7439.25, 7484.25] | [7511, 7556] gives 1.00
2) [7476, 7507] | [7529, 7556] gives 1.01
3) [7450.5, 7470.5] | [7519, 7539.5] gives 0.99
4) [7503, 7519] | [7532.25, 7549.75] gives 0.98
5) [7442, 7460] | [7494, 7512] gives 1.02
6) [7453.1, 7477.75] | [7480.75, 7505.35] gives 0.98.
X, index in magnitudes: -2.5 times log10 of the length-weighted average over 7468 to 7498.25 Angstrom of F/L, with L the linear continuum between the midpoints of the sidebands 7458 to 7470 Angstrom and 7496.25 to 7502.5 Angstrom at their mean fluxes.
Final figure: 0.019 mag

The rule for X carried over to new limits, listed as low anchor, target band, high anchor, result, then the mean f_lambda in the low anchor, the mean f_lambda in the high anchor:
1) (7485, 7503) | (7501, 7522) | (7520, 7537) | -0.04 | 8.12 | 8.29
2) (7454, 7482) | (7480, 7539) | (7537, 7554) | 0.00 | 8.37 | 8.3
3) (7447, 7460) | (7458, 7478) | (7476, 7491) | -0.02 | 8.34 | 8.12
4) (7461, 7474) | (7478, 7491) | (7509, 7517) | 0.03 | 8.32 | 8.36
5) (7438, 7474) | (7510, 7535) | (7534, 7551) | 0.01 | 8.32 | 8.36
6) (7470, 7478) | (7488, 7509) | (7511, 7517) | 0.01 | 8.38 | 8.47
